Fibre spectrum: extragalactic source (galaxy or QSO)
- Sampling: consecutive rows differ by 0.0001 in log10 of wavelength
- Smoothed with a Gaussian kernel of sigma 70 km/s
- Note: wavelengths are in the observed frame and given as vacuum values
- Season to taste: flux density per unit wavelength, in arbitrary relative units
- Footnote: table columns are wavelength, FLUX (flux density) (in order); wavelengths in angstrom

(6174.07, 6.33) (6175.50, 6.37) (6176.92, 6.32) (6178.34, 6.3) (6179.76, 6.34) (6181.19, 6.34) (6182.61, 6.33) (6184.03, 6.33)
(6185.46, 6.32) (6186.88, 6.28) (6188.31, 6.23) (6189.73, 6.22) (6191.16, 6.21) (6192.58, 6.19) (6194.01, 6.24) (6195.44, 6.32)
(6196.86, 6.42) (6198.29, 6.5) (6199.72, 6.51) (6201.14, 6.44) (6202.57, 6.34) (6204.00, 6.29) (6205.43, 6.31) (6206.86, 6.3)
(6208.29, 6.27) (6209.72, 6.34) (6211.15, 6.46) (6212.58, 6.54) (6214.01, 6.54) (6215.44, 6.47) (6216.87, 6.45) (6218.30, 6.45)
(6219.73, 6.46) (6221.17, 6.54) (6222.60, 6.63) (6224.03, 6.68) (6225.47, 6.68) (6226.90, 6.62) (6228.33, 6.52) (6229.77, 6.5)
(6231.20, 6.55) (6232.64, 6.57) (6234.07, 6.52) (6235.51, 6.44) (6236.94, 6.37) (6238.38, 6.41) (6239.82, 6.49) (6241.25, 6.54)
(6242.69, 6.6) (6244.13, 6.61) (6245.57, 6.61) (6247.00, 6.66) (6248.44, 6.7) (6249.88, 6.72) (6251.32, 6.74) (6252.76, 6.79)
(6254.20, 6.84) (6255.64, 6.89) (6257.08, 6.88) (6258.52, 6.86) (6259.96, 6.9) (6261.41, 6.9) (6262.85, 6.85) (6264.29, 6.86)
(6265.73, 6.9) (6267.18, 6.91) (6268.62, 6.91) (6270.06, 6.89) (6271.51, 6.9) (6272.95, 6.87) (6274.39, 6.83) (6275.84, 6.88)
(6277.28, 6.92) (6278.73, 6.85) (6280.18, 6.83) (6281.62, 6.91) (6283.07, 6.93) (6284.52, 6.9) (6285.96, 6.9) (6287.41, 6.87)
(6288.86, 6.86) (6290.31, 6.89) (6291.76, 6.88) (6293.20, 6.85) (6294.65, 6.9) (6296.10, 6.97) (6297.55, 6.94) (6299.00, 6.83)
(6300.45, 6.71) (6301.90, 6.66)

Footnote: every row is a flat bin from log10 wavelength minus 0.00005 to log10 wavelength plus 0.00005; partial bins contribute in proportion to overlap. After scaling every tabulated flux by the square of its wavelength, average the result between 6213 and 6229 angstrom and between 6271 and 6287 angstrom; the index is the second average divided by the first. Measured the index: 1.1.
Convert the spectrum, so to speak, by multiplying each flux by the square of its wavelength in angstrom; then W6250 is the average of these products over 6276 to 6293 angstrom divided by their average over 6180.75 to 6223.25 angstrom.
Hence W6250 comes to 1.11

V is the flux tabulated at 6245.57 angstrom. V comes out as 6.61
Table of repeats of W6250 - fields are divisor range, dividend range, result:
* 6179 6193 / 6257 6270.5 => 1.12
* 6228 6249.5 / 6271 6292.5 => 1.07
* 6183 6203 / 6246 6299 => 1.11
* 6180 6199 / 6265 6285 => 1.12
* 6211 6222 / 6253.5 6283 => 1.08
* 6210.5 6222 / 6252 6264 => 1.07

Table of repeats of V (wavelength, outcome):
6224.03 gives 6.68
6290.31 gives 6.89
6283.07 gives 6.93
